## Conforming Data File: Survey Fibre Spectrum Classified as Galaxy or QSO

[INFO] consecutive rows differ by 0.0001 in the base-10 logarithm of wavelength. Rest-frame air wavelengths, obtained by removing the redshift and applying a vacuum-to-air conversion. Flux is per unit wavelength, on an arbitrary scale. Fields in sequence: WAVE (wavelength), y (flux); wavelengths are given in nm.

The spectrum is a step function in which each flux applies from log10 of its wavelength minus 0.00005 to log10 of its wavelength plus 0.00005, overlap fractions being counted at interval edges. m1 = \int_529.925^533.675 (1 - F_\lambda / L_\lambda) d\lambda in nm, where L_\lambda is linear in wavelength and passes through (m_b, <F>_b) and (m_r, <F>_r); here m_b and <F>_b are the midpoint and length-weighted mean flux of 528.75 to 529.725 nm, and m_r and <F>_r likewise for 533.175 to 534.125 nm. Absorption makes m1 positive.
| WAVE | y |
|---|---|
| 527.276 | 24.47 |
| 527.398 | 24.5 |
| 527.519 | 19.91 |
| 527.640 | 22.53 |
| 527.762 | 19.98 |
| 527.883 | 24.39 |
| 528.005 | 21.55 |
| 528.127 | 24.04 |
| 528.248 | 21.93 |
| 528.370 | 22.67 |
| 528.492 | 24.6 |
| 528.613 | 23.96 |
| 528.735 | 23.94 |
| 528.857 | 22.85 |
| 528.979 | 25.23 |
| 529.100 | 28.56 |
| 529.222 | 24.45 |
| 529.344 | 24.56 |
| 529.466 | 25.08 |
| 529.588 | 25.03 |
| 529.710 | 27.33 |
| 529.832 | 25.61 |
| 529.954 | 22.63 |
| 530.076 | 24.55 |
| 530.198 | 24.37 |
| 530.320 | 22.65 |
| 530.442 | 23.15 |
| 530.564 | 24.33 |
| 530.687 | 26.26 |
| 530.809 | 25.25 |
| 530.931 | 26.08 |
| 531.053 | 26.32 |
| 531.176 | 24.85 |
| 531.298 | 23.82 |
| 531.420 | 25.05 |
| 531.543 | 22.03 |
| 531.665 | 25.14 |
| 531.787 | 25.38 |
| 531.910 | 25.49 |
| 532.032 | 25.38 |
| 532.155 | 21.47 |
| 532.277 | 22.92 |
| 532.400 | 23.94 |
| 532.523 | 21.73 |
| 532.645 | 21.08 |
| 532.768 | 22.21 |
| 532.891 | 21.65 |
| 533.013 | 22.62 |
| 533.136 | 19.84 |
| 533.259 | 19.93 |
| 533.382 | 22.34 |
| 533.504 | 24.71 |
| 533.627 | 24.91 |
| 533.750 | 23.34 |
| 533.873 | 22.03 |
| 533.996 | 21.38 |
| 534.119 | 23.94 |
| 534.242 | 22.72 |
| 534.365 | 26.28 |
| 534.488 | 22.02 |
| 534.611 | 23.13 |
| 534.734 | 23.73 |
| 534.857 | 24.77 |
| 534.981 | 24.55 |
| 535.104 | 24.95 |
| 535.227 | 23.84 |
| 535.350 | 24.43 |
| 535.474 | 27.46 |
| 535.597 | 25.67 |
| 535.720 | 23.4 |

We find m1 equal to 0.02 nm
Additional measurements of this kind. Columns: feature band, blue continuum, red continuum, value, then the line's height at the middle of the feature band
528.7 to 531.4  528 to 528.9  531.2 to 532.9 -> -0.173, 23.4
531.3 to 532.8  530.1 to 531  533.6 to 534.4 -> 0.034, 24.1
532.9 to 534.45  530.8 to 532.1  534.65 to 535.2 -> 0.114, 24.6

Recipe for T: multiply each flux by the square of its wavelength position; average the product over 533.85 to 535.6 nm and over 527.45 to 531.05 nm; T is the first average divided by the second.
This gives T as 1.0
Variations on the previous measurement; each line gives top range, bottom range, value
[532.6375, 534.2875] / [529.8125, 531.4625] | 0.92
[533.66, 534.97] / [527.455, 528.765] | 1.06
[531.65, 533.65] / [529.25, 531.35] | 0.93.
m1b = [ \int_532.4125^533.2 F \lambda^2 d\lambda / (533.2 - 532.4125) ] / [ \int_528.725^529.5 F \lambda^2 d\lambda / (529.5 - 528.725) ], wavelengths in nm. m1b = 0.9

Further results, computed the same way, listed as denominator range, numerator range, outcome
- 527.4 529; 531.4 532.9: 1.03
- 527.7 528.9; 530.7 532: 1.10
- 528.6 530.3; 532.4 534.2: 0.91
